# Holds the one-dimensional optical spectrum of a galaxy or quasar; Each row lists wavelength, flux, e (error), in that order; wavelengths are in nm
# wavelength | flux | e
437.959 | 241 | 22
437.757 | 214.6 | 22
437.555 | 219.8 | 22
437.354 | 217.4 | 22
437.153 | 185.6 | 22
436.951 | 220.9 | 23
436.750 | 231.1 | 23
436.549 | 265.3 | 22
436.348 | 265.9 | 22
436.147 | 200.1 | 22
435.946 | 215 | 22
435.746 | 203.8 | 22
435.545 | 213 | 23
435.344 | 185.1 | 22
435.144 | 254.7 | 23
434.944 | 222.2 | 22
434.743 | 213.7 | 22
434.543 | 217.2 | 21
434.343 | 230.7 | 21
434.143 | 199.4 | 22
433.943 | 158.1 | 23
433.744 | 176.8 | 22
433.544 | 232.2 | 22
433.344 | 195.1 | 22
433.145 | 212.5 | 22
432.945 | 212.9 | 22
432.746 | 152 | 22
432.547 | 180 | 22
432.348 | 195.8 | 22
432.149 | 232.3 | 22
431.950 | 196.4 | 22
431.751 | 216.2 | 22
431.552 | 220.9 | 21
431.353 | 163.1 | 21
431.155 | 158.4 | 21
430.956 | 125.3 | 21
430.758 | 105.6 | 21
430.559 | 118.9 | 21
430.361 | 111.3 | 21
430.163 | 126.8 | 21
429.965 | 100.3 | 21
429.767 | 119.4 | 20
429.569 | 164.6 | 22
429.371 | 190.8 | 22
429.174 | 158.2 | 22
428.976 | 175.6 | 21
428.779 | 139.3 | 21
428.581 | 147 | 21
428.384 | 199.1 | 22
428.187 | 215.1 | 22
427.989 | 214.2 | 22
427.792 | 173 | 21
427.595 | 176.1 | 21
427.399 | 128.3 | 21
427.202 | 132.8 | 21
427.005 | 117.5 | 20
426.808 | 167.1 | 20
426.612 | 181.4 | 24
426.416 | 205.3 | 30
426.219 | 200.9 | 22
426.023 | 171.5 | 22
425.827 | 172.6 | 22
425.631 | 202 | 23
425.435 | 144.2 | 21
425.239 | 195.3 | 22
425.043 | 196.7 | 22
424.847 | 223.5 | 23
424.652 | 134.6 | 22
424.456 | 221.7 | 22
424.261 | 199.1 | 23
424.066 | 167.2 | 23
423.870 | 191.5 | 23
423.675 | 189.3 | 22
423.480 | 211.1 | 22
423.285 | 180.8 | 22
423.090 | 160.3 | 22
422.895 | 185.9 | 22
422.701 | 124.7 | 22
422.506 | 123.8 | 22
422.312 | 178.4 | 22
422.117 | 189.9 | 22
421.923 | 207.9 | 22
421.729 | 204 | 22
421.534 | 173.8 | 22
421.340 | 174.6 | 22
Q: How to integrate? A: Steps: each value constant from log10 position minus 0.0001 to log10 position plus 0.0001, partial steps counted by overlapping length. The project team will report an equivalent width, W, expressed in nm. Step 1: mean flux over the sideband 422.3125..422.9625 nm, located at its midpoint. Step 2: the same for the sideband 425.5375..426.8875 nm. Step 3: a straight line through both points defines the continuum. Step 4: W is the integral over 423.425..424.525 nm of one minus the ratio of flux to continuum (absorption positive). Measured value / -0.22 nm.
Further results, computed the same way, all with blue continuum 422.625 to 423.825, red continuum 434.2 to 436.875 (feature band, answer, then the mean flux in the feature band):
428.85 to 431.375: 0.795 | 139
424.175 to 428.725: 0.250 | 179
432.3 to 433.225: 0.102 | 190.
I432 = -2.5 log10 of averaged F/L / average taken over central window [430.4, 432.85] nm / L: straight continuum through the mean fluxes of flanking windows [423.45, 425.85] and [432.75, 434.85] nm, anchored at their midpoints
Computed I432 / 0.17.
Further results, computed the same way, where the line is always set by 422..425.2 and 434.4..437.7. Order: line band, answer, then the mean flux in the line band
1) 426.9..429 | 0.180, 165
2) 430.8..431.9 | 0.182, 174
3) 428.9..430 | 0.280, 154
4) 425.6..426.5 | -0.006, 189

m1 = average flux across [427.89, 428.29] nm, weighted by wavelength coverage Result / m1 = 214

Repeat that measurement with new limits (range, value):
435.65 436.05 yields 210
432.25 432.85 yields 176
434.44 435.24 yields 227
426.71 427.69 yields 144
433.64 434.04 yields 168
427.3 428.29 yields 181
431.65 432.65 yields 204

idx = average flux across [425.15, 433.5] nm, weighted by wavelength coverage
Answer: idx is 170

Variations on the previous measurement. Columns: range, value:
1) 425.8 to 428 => 168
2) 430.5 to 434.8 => 187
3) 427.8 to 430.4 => 160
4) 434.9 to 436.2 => 214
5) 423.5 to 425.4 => 190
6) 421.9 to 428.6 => 178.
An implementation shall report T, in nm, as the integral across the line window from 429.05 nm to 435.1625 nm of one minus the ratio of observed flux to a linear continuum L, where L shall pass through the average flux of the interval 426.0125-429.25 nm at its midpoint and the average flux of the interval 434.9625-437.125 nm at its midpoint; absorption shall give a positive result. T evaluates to 0.66 nm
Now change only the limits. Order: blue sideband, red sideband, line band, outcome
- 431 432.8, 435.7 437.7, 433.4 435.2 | -0.03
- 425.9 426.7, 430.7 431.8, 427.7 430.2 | 0.18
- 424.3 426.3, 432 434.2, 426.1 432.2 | 0.88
